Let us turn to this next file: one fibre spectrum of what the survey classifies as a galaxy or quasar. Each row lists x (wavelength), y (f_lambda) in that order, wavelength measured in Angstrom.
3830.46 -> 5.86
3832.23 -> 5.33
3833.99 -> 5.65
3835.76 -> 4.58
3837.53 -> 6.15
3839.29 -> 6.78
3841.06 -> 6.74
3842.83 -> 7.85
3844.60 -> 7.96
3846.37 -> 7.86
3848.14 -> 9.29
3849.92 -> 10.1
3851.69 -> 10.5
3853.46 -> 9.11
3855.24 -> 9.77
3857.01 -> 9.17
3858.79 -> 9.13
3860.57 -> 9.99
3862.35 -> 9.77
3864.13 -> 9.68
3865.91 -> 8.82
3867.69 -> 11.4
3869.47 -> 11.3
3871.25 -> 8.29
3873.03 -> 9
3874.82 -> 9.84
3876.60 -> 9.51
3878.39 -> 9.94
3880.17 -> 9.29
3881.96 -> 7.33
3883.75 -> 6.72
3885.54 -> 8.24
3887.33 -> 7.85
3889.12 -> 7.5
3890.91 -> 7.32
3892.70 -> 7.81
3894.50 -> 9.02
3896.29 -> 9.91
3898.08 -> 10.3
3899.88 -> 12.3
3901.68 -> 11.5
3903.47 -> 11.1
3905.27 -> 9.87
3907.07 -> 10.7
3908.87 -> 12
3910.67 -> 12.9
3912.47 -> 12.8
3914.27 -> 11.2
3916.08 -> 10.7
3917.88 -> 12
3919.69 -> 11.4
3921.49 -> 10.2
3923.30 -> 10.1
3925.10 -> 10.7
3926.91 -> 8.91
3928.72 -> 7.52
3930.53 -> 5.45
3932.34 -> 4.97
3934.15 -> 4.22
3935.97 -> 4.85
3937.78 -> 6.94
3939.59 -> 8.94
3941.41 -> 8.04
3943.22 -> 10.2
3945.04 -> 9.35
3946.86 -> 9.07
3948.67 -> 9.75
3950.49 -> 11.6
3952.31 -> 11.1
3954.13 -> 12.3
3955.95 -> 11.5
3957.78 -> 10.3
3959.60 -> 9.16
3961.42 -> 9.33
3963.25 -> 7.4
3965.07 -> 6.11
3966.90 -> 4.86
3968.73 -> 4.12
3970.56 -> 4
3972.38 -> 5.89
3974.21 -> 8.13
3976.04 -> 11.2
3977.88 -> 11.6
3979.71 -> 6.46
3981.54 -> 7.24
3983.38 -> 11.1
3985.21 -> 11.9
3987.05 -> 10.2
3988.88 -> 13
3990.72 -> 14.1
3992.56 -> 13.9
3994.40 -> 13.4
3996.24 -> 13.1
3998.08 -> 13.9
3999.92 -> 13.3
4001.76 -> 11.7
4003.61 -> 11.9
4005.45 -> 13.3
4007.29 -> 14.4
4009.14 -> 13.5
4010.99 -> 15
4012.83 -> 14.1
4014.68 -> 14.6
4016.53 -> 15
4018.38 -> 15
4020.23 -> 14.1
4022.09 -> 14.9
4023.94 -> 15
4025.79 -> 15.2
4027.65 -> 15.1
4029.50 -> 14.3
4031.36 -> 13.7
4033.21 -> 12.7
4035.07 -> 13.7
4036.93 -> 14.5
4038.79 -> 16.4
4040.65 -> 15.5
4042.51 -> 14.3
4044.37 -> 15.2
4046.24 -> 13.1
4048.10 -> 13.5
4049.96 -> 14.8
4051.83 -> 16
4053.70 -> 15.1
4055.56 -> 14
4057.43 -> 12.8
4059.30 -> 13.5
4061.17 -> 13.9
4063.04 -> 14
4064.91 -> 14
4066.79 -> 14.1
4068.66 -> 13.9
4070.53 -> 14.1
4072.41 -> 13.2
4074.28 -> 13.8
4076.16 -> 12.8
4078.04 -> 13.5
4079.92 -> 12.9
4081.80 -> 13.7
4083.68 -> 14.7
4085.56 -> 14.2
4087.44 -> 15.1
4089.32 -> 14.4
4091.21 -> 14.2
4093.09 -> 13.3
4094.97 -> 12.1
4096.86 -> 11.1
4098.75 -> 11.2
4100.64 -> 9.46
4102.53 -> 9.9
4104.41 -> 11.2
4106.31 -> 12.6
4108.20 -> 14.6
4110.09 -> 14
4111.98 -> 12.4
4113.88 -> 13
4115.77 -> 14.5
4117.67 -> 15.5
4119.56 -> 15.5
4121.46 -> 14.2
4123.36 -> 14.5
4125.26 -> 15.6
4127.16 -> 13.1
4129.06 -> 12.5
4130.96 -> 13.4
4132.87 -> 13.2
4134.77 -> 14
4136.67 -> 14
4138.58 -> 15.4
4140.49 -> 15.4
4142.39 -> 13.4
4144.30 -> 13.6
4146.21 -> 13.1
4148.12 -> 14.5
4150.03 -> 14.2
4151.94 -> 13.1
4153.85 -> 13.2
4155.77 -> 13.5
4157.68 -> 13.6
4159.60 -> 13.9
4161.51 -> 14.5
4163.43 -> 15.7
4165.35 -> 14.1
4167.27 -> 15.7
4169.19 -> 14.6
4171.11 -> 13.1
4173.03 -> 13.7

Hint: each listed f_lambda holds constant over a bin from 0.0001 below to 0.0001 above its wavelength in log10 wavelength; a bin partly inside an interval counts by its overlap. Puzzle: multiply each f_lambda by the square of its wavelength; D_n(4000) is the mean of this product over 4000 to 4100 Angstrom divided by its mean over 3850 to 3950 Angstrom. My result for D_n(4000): 1.6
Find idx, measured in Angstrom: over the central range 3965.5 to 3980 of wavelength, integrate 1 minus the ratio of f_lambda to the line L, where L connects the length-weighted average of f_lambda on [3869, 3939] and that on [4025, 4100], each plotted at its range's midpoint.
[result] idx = 5.5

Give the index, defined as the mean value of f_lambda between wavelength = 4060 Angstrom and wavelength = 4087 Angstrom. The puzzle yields 13.8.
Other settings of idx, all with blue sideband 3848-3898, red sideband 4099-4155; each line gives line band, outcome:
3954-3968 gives 2.7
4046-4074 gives -3.7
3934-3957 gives 2.6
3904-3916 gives -2.1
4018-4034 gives -3.6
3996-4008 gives -1.8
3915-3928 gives -0.7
